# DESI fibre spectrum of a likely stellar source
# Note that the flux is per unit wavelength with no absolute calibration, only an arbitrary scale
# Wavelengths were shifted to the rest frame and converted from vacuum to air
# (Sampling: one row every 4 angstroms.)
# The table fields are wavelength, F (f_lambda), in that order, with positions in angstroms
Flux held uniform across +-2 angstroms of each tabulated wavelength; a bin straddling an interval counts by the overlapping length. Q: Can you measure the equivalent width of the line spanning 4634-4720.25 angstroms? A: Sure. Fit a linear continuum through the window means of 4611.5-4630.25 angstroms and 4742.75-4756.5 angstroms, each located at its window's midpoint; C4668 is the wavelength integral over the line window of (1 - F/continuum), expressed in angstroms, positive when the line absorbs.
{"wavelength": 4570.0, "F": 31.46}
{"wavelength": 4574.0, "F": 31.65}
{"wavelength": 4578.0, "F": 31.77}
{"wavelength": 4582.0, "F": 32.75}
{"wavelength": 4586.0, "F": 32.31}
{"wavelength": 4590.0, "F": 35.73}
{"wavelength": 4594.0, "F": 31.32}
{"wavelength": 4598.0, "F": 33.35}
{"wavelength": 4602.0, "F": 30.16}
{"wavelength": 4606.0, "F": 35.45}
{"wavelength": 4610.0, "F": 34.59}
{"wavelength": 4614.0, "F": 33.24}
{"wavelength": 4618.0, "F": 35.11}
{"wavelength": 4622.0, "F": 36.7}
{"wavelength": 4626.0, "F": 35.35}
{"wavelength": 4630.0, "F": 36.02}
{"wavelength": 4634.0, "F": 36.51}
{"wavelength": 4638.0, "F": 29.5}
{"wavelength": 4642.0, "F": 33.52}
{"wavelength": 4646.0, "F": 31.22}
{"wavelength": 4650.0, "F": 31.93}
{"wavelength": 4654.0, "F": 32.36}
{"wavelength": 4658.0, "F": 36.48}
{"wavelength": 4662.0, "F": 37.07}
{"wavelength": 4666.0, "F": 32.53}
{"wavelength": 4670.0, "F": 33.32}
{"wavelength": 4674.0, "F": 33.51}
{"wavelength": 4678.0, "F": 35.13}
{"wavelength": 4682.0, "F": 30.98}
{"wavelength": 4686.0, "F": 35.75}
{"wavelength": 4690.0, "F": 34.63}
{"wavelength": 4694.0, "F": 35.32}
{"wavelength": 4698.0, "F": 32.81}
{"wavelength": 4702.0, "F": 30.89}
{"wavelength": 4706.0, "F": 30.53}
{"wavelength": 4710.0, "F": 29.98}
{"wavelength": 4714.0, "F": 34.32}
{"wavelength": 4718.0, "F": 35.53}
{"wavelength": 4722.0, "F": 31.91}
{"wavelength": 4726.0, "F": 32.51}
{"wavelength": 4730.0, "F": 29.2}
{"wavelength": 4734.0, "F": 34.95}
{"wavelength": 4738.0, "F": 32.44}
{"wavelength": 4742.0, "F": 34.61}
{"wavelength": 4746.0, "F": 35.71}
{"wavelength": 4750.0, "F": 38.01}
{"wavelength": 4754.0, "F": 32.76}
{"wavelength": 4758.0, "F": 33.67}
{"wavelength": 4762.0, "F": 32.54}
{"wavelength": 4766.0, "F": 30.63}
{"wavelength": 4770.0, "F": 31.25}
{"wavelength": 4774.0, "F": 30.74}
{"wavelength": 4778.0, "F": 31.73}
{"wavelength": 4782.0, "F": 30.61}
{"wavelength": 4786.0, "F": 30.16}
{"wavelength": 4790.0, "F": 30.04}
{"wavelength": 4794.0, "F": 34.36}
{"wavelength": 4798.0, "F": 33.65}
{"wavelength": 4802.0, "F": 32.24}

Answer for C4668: 4.9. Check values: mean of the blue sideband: 35.2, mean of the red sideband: 35.3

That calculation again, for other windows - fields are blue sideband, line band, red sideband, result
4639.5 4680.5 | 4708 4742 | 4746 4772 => 0.7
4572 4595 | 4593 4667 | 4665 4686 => -1.9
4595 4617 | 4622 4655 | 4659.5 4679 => 0.3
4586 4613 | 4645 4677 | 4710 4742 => -0.5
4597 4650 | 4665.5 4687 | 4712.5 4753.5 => 0.2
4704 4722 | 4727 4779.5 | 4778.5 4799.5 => -1.4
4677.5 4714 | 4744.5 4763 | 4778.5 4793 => -1.8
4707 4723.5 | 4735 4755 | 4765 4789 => -1.9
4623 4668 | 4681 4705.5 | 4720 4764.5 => 0.3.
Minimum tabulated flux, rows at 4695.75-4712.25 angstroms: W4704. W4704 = 29.98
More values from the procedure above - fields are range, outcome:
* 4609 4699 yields 29.5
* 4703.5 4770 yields 29.2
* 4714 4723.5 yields 31.91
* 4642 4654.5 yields 31.22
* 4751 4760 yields 32.76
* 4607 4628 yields 33.24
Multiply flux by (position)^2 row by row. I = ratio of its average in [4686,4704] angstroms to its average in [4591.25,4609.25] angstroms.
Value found 1.07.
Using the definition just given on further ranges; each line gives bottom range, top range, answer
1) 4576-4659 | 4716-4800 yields 1.03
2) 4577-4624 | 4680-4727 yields 1.03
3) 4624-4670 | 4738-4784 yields 1.02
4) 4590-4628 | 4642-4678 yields 1.01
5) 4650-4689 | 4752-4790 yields 0.97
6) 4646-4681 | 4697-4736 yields 0.98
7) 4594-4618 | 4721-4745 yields 1.04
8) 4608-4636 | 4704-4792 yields 0.97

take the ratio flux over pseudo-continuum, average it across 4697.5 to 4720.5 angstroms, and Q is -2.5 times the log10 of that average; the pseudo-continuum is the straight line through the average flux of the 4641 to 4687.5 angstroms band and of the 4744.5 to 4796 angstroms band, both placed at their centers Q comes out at 0.03 mag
